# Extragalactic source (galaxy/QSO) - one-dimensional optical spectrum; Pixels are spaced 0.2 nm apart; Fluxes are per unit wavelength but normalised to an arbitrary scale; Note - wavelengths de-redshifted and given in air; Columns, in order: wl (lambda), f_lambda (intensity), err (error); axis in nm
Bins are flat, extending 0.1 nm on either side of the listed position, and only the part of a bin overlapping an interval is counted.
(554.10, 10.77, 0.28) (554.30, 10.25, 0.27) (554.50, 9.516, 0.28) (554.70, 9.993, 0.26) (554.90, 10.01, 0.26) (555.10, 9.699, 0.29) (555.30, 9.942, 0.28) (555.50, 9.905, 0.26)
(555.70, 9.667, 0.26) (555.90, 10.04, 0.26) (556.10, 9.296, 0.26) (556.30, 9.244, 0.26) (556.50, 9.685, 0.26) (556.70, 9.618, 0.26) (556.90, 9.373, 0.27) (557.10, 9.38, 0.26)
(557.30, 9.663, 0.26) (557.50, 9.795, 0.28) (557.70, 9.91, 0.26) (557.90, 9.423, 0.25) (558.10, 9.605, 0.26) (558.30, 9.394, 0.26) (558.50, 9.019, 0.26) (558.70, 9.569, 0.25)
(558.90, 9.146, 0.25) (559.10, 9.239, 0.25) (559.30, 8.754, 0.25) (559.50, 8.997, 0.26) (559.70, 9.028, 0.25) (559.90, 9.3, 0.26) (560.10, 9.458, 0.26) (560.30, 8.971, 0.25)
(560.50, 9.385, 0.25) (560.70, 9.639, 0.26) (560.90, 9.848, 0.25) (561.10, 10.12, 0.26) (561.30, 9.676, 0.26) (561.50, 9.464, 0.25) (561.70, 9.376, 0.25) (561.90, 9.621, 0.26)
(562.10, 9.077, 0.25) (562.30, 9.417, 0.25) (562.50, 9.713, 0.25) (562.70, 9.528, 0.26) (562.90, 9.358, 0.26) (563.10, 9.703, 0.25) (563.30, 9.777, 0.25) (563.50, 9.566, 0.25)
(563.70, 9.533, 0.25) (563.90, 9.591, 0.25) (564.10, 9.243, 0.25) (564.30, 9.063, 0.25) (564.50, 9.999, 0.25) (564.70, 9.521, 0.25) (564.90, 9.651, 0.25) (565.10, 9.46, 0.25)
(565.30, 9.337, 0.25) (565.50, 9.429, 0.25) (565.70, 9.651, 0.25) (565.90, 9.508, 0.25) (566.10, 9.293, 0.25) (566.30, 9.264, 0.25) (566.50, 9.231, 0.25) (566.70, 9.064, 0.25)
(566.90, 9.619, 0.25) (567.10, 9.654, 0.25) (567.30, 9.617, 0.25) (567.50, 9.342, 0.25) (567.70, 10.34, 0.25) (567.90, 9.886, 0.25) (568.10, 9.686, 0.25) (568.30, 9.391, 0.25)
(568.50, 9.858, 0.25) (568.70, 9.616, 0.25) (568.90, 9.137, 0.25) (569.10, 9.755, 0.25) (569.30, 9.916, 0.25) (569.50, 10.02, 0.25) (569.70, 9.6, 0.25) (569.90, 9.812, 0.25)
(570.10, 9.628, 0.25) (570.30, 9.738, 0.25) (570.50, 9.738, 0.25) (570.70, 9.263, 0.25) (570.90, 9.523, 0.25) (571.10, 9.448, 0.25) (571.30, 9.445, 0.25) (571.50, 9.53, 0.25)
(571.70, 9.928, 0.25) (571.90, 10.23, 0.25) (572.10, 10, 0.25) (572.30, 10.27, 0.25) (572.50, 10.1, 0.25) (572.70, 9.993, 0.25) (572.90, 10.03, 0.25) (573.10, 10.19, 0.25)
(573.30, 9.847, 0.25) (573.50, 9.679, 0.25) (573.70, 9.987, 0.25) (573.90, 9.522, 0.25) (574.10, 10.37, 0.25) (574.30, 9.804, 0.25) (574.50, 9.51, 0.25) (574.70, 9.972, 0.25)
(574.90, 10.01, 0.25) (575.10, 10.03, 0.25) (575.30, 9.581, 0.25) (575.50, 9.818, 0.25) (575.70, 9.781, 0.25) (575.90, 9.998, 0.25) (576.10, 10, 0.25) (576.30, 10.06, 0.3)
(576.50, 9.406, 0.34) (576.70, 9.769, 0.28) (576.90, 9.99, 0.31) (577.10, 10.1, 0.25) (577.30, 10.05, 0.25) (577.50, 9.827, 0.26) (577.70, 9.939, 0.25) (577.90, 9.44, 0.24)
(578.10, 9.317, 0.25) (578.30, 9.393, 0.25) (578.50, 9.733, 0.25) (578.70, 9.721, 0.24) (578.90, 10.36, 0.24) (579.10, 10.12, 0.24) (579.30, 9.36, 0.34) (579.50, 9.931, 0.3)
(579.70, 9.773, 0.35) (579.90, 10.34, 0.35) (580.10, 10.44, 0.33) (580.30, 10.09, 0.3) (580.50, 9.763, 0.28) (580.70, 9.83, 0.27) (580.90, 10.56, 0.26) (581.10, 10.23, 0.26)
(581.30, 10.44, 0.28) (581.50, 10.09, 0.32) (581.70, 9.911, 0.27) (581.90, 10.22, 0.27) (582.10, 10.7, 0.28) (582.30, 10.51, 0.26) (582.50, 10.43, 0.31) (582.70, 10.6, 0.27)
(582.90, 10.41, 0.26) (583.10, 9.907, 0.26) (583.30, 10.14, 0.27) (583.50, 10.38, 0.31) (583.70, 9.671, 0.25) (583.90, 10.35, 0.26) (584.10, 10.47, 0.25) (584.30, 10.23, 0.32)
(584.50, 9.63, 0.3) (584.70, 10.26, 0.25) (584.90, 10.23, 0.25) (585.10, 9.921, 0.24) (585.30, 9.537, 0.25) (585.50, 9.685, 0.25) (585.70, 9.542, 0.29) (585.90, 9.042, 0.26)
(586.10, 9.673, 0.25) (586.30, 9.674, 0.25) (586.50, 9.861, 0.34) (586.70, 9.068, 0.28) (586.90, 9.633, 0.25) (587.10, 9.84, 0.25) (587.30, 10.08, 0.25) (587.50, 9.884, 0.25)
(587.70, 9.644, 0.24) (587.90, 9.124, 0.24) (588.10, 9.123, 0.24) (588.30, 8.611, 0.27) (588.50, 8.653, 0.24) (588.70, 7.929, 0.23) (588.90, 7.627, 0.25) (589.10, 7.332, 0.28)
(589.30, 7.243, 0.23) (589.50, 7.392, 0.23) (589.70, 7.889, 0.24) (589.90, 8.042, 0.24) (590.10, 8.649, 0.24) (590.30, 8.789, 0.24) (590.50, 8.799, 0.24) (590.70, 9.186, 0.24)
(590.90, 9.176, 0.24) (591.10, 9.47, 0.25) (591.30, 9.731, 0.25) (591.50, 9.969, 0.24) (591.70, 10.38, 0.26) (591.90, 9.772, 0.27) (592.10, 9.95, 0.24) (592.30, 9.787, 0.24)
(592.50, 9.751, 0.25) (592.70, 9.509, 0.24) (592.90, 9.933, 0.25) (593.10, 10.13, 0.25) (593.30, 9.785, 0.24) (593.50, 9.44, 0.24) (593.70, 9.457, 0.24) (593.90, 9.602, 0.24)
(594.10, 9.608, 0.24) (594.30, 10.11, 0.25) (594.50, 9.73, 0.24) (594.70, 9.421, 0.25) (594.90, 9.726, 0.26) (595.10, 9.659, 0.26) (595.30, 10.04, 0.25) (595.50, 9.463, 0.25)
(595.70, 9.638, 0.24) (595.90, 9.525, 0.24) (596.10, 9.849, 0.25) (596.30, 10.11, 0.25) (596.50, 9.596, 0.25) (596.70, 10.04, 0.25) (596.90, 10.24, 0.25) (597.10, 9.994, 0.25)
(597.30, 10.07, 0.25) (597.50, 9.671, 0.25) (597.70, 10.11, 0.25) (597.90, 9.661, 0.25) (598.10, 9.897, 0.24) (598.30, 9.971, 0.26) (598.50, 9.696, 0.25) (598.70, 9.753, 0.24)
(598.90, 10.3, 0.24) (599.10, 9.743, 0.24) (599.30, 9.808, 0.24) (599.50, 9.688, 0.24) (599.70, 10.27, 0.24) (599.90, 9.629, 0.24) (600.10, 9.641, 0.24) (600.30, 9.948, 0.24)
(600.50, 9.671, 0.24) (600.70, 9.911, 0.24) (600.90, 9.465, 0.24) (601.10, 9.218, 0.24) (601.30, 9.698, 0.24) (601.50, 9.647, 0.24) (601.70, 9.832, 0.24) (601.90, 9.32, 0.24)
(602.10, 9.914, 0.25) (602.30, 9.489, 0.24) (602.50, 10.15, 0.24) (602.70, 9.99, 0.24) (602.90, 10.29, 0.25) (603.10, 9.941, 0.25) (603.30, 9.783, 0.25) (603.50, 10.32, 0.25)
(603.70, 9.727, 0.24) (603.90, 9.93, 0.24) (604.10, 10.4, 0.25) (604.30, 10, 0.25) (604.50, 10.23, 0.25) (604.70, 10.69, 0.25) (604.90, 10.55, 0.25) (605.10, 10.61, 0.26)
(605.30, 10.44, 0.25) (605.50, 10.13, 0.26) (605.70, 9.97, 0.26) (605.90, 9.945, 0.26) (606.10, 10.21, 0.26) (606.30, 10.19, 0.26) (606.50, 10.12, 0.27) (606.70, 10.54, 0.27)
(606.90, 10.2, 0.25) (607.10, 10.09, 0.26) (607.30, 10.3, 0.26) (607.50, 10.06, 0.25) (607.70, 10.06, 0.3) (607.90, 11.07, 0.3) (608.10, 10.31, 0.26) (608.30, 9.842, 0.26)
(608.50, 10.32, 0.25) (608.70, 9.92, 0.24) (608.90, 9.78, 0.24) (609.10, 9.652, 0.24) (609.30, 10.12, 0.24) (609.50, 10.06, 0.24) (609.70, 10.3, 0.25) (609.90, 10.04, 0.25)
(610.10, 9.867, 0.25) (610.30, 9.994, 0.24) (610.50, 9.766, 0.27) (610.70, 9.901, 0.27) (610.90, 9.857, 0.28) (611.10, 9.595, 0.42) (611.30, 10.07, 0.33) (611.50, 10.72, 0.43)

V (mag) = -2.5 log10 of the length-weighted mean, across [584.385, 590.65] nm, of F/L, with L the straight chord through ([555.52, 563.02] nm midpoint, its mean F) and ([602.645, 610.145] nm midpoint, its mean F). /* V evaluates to 0.10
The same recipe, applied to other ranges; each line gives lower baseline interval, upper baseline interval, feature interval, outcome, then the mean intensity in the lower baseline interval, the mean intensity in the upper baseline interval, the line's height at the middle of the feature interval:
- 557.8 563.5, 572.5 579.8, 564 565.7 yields 0.01 mag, 9.42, 9.85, 9.53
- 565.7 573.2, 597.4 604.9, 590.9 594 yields 0.01 mag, 9.69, 9.88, 9.83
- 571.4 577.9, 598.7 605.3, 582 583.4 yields -0.05 mag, 9.91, 9.94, 9.92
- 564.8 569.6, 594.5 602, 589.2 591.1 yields 0.16 mag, 9.57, 9.78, 9.73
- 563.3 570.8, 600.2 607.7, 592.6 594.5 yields 0.02 mag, 9.57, 10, 9.9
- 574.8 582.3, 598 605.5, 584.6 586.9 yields 0.03 mag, 9.96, 9.94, 9.95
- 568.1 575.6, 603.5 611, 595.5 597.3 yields 0.02 mag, 9.79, 10.1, 10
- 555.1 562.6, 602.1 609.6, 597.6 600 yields 0.02 mag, 9.48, 10.1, 10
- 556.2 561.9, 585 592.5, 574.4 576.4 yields -0.07 mag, 9.43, 9.14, 9.27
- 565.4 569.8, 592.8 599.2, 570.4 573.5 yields -0.02 mag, 9.59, 9.81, 9.62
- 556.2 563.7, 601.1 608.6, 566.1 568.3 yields 0.00 mag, 9.46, 10.1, 9.56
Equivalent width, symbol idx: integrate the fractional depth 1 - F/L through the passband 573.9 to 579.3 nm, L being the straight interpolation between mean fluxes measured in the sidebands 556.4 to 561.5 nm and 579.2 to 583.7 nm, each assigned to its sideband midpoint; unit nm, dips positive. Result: 0.10 nm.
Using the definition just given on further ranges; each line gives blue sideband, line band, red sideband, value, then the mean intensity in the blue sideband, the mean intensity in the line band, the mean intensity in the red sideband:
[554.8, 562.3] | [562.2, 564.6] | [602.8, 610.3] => 0.005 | 9.49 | 9.54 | 10.2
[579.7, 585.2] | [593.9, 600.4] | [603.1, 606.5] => 0.232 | 10.2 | 9.83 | 10.2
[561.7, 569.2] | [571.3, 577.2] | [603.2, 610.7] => -0.152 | 9.52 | 9.91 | 10.1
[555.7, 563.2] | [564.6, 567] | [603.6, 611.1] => 0.032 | 9.46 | 9.42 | 10.1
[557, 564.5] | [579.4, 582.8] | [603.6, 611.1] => -0.167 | 9.45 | 10.2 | 10.1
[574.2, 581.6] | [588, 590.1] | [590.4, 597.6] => 0.380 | 9.91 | 8.02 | 9.73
